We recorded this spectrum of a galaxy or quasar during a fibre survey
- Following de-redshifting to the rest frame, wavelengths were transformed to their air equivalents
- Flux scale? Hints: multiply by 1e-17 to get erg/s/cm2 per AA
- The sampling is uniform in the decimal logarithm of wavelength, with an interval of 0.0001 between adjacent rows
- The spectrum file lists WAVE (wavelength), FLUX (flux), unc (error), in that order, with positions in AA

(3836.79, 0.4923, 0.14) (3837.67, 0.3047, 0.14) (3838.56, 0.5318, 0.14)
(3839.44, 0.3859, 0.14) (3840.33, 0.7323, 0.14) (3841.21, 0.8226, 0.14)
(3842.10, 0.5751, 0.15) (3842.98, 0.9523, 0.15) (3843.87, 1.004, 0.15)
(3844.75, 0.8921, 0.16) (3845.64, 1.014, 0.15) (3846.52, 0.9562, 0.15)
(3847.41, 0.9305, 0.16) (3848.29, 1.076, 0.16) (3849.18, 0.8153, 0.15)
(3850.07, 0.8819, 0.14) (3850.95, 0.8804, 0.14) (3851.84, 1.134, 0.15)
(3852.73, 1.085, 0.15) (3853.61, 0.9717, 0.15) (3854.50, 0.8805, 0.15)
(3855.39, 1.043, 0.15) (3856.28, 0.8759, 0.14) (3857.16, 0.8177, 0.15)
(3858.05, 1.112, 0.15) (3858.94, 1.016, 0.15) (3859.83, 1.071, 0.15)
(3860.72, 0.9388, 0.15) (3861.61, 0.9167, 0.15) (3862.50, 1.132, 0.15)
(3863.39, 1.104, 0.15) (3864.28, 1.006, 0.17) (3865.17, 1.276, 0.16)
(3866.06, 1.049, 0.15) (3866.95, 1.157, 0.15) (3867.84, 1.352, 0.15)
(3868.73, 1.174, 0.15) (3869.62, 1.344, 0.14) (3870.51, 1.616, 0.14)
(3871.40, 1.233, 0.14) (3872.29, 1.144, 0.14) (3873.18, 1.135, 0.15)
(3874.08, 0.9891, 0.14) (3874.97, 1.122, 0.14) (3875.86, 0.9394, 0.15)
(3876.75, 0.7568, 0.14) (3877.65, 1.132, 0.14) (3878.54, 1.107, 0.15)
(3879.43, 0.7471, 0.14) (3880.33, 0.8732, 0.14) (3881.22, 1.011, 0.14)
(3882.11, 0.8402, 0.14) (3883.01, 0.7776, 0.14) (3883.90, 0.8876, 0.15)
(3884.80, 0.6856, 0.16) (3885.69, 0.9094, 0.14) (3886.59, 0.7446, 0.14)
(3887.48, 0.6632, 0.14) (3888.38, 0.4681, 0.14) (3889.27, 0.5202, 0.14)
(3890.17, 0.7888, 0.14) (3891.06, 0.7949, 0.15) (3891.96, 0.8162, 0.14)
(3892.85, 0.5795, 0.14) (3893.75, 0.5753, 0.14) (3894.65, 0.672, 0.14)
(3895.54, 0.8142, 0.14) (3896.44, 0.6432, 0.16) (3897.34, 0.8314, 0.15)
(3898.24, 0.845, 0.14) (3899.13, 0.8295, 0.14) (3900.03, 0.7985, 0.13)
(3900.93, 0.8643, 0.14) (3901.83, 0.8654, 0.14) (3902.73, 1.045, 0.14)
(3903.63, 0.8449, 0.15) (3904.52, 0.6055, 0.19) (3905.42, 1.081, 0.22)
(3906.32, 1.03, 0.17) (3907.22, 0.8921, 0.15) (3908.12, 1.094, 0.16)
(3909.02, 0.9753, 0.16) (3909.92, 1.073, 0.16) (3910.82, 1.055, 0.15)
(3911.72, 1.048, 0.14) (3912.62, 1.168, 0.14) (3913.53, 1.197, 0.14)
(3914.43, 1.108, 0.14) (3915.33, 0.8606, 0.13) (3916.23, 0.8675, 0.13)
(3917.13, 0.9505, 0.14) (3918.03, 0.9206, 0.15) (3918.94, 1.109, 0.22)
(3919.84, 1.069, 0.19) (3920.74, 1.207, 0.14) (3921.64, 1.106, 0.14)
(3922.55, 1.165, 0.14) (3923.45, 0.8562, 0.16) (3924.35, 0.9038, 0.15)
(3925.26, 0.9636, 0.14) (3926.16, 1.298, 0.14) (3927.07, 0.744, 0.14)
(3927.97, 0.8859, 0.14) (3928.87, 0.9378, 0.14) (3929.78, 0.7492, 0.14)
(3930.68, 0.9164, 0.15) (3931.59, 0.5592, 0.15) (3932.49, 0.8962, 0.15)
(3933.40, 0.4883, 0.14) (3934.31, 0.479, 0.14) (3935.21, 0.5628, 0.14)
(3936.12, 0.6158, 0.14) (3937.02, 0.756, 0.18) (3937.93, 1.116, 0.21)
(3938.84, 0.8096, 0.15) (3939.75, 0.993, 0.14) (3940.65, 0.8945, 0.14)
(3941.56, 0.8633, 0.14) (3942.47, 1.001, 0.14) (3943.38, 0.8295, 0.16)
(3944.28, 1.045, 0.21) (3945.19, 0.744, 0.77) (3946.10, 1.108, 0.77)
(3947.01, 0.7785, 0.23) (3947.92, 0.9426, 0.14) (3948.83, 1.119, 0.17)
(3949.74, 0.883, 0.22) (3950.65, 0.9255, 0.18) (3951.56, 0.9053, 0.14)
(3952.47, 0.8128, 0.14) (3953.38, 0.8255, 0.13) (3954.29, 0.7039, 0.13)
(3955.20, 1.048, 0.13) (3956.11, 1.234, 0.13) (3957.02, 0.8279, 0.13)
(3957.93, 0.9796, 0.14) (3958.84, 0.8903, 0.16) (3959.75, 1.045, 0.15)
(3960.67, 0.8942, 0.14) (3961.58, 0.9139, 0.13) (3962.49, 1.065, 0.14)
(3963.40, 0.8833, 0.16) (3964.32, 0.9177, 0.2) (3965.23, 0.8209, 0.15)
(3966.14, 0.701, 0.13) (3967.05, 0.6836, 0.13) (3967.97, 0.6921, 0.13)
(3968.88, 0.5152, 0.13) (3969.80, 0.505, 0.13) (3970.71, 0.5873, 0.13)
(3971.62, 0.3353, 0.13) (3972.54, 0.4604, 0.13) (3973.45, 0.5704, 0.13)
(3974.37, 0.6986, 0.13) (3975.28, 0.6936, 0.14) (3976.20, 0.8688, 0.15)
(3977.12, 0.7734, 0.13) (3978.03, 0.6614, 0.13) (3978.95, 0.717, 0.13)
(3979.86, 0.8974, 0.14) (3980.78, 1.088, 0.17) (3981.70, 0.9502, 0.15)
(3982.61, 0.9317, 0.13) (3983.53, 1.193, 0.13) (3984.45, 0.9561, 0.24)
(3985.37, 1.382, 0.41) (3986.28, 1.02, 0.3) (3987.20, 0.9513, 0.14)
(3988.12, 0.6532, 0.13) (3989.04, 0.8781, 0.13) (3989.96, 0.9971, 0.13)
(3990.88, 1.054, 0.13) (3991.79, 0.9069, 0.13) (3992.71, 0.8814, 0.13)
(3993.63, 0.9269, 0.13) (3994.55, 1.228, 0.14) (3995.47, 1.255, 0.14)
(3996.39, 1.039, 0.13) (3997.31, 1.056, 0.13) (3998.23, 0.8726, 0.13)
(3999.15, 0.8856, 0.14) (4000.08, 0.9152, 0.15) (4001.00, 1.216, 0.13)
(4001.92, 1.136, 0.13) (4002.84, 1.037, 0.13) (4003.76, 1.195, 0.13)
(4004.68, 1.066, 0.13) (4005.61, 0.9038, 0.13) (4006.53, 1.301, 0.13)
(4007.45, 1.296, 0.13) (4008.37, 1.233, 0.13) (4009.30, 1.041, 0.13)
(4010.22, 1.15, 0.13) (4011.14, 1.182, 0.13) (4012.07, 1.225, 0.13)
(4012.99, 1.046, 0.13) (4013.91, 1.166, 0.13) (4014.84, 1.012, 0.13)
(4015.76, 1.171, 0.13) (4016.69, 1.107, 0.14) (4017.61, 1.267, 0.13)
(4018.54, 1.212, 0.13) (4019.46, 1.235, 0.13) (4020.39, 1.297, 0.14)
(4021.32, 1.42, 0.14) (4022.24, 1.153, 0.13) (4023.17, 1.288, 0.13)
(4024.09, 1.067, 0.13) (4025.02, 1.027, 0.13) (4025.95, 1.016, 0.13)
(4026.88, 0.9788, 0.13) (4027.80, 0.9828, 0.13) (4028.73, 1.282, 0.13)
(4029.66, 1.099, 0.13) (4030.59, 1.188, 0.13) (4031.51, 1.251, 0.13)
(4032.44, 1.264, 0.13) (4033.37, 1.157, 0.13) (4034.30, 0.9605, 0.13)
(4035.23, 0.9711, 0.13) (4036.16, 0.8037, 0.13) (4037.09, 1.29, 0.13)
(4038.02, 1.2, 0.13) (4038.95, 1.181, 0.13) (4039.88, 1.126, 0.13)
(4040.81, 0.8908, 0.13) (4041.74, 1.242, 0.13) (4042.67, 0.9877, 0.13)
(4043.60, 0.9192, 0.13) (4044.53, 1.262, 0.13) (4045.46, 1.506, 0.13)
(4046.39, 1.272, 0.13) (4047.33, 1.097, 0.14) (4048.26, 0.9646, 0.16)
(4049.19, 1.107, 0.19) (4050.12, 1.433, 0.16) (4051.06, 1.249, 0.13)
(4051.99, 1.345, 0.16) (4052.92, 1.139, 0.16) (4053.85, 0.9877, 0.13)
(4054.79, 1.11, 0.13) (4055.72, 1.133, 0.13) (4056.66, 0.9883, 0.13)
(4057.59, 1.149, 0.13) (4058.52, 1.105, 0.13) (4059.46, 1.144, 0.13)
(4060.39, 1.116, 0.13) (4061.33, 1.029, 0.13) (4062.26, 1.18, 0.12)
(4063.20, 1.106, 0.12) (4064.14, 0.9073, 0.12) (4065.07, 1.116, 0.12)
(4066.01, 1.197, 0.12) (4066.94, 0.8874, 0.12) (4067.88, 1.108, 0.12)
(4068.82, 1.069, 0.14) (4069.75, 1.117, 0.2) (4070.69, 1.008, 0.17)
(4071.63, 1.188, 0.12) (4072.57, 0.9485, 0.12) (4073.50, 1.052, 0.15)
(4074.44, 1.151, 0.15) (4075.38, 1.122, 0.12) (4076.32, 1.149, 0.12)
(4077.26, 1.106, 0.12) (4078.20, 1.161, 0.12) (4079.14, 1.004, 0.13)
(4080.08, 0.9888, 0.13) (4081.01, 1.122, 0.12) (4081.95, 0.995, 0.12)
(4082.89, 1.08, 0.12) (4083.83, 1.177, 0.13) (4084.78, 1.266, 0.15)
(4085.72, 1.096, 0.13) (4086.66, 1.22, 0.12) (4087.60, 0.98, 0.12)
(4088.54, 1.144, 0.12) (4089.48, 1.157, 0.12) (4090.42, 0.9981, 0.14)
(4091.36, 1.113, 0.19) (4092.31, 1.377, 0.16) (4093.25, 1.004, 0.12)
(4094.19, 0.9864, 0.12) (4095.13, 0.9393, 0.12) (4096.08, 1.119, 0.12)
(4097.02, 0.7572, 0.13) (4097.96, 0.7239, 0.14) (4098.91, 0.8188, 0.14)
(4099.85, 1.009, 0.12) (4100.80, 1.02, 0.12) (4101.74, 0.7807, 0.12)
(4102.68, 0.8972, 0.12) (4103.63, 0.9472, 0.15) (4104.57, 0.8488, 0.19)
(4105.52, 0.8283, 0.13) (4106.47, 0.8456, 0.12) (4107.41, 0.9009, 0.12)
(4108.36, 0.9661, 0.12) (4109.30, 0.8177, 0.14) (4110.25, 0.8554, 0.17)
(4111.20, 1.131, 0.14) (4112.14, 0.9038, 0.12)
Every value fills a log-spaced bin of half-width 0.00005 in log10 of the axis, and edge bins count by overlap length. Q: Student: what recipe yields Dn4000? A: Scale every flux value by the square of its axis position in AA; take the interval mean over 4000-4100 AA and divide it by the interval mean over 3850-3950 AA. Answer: 1.29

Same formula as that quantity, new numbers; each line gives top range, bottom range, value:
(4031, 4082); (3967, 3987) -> 1.47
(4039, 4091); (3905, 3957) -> 1.28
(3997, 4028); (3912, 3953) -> 1.28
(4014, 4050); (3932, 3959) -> 1.37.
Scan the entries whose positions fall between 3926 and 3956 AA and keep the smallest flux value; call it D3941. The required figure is 0.479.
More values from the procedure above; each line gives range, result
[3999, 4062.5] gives 0.8037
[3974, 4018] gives 0.6532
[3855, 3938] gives 0.4681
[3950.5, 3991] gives 0.3353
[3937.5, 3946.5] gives 0.744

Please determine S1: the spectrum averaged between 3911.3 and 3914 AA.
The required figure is 1.14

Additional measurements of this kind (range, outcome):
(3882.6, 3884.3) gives 0.834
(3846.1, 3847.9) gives 0.948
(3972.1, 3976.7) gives 0.66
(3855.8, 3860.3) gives 0.979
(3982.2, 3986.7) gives 1.1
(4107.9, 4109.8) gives 0.892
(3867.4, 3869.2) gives 1.27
